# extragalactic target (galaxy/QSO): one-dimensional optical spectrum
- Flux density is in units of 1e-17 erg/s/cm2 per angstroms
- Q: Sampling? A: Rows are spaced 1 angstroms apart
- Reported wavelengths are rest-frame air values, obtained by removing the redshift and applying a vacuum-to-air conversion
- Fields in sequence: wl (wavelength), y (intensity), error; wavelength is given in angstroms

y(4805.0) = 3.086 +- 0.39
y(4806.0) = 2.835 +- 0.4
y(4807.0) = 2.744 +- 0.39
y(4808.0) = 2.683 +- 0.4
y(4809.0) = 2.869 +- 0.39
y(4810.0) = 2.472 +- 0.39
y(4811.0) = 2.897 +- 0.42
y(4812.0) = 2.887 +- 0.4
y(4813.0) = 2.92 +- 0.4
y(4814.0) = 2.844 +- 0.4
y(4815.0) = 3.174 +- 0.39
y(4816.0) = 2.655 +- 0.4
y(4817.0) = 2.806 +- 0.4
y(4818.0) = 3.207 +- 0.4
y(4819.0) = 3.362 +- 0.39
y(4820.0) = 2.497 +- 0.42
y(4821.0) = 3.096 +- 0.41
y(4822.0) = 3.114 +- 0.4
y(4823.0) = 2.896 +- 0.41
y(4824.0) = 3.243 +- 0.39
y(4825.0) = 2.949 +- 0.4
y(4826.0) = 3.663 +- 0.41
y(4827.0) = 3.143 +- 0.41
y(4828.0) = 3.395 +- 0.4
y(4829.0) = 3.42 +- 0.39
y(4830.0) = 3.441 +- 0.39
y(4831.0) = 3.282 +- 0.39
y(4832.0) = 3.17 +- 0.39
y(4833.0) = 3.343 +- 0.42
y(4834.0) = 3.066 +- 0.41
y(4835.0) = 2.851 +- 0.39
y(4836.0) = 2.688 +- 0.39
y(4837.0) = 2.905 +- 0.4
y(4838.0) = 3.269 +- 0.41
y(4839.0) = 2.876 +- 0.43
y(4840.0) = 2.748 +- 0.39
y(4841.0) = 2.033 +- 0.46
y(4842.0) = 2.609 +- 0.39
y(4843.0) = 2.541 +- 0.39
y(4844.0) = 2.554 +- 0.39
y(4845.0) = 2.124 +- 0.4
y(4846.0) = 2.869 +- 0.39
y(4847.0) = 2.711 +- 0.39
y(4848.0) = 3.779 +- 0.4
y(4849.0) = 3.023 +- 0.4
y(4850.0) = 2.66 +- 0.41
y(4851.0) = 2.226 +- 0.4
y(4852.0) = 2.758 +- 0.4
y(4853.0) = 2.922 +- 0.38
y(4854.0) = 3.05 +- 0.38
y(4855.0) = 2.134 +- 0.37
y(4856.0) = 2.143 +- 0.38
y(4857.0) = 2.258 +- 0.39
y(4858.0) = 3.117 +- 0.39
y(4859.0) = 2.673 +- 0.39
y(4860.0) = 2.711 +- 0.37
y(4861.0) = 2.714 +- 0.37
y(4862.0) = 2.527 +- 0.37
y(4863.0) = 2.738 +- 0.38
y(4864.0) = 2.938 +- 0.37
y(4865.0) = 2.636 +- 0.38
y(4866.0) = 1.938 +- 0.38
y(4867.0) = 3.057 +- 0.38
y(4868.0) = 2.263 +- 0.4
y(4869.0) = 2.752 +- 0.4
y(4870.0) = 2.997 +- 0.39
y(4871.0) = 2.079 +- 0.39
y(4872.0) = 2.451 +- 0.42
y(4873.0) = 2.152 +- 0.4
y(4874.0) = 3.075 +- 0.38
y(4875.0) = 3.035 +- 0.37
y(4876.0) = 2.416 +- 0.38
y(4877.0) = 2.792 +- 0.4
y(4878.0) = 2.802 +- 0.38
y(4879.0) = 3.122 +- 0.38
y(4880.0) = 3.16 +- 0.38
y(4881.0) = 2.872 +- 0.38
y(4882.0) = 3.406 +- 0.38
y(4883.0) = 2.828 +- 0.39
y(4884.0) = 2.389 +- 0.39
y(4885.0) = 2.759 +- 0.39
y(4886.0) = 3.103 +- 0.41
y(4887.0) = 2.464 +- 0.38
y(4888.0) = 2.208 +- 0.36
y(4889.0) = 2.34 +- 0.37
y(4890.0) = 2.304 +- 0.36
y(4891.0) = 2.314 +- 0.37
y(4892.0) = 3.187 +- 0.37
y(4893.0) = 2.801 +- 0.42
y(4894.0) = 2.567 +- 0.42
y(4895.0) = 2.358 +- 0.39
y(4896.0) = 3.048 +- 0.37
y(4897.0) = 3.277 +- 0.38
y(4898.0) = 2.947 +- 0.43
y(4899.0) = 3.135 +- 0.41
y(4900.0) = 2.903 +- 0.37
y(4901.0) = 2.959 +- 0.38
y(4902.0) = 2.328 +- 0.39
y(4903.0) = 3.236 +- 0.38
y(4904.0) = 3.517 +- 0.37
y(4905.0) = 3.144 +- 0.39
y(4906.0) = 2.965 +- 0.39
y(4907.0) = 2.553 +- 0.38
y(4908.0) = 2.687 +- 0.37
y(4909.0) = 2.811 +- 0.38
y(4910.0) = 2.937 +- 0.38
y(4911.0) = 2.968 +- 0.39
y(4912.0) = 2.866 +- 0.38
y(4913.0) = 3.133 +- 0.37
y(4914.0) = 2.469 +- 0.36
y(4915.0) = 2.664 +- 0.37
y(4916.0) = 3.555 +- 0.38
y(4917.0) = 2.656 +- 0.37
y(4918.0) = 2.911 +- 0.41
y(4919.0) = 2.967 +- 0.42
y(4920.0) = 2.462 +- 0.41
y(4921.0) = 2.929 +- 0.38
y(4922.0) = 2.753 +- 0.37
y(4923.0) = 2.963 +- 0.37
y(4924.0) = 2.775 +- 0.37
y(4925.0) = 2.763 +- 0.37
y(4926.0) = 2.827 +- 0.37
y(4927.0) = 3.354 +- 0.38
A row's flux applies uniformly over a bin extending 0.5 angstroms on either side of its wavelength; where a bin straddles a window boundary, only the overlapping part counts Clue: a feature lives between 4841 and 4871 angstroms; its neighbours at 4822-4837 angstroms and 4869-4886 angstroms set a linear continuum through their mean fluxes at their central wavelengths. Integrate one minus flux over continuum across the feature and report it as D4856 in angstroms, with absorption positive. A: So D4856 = 3.1 angstroms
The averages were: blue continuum 3.17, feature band 2.65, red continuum 2.78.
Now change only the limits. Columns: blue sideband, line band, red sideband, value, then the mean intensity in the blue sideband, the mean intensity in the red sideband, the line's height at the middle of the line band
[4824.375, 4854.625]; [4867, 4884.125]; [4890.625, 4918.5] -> 0.9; 2.93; 2.89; 2.91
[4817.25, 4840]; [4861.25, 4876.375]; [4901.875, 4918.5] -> 2.1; 3.12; 2.92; 3.02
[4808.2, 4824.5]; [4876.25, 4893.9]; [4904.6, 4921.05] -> 0.8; 2.93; 2.86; 2.88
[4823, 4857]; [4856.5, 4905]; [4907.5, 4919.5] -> 2.3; 2.89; 2.89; 2.89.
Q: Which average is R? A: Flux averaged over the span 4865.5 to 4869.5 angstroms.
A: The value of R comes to 2.5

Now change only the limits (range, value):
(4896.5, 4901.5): 3.04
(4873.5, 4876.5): 2.84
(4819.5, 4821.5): 2.8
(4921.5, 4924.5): 2.83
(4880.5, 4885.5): 2.85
